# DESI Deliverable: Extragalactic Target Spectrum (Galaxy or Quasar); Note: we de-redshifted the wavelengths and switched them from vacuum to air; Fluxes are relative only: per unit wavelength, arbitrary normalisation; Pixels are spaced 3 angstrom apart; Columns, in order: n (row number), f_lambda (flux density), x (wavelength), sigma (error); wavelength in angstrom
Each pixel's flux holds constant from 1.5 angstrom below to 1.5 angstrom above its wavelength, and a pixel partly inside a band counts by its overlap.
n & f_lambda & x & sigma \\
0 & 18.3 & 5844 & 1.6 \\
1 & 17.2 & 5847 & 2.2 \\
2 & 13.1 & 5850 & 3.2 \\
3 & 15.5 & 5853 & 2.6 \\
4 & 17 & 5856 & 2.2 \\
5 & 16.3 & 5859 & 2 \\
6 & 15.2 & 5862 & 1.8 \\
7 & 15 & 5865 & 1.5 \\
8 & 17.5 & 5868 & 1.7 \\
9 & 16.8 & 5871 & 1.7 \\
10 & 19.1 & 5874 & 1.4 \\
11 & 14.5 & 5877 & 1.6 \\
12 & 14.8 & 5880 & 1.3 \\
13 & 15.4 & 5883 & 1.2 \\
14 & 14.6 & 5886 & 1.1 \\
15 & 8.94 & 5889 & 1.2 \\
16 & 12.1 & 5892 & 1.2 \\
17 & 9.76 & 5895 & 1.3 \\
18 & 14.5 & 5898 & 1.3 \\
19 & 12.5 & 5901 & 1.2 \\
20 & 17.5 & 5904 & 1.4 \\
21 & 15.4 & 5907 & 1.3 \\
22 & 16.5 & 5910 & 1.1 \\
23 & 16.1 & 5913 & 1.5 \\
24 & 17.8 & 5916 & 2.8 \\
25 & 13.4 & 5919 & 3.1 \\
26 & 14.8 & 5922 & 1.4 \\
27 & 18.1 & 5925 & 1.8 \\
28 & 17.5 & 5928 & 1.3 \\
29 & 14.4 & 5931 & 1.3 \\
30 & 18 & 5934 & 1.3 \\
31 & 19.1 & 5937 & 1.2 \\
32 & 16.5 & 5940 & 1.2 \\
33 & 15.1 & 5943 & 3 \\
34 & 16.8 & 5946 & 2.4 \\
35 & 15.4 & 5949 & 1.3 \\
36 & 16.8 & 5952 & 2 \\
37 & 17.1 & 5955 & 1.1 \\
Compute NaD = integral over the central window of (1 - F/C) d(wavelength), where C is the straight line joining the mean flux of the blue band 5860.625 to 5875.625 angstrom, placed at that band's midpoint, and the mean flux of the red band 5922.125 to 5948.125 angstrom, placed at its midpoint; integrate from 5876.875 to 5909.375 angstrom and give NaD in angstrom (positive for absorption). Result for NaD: 5.9 angstrom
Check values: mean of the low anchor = 16.7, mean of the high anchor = 16.8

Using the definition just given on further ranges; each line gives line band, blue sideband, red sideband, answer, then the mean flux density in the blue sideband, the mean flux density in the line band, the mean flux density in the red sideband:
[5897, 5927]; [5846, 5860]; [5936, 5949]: 1.13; 15.8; 15.7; 16.6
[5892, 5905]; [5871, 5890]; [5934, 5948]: 1.90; 14.9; 13.2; 16.9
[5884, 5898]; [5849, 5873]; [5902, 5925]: 3.62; 15.9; 11.8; 16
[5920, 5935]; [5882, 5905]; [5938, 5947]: -1.11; 13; 16.4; 16.3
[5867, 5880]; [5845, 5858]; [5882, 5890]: -2.42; 15.8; 16.7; 13.1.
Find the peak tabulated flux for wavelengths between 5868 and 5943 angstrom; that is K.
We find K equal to 19.1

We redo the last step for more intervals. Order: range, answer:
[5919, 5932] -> 18.1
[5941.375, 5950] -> 16.8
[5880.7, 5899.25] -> 15.4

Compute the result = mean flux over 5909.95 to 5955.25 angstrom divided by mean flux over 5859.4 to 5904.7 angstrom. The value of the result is 1.13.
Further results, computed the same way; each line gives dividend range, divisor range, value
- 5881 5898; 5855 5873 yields 0.76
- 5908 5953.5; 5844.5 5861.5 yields 1.03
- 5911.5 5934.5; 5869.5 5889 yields 1.06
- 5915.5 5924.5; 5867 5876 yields 0.87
